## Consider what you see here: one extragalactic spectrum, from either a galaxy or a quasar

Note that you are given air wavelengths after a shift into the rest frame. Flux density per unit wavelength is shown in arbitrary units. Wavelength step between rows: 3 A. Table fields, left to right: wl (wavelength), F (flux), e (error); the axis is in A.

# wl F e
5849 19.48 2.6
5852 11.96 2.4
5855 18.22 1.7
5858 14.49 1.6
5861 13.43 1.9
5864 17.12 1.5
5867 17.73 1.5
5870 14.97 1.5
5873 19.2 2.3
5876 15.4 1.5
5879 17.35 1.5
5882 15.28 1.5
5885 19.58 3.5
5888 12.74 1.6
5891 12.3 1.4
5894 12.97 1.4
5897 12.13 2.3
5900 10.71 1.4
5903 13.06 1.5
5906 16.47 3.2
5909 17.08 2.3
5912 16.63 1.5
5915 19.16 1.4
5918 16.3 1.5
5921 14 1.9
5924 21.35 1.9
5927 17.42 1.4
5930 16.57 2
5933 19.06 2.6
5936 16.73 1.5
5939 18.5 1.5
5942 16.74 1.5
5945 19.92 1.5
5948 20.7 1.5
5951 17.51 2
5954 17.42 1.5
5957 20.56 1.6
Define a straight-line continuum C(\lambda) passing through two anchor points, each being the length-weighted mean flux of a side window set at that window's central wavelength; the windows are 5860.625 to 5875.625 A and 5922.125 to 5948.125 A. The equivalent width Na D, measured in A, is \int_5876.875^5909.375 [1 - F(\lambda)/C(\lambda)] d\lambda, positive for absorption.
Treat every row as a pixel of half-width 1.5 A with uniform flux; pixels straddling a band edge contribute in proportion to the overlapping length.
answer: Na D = 5.3 A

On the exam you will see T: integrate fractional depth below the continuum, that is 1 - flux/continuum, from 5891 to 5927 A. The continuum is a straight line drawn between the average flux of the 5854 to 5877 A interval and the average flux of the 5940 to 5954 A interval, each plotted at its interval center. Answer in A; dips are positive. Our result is 4.4 A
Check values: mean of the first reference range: 16.3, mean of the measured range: 15.4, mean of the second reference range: 18.6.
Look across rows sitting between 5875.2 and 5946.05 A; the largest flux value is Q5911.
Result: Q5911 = 21.35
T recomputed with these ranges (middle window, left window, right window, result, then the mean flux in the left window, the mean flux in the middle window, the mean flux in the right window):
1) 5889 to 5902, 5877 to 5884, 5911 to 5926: 3.7 A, 16.5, 12.1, 17.5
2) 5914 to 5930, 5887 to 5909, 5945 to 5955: -1.7 A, 13.2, 17.5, 18.8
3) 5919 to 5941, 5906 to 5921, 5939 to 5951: 0.4 A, 16.9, 17.6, 18.8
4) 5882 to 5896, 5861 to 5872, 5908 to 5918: 2.0 A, 16.3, 14.4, 17.5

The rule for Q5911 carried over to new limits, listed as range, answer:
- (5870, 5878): 19.2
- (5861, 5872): 17.73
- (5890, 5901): 12.97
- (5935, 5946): 19.92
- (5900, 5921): 19.16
